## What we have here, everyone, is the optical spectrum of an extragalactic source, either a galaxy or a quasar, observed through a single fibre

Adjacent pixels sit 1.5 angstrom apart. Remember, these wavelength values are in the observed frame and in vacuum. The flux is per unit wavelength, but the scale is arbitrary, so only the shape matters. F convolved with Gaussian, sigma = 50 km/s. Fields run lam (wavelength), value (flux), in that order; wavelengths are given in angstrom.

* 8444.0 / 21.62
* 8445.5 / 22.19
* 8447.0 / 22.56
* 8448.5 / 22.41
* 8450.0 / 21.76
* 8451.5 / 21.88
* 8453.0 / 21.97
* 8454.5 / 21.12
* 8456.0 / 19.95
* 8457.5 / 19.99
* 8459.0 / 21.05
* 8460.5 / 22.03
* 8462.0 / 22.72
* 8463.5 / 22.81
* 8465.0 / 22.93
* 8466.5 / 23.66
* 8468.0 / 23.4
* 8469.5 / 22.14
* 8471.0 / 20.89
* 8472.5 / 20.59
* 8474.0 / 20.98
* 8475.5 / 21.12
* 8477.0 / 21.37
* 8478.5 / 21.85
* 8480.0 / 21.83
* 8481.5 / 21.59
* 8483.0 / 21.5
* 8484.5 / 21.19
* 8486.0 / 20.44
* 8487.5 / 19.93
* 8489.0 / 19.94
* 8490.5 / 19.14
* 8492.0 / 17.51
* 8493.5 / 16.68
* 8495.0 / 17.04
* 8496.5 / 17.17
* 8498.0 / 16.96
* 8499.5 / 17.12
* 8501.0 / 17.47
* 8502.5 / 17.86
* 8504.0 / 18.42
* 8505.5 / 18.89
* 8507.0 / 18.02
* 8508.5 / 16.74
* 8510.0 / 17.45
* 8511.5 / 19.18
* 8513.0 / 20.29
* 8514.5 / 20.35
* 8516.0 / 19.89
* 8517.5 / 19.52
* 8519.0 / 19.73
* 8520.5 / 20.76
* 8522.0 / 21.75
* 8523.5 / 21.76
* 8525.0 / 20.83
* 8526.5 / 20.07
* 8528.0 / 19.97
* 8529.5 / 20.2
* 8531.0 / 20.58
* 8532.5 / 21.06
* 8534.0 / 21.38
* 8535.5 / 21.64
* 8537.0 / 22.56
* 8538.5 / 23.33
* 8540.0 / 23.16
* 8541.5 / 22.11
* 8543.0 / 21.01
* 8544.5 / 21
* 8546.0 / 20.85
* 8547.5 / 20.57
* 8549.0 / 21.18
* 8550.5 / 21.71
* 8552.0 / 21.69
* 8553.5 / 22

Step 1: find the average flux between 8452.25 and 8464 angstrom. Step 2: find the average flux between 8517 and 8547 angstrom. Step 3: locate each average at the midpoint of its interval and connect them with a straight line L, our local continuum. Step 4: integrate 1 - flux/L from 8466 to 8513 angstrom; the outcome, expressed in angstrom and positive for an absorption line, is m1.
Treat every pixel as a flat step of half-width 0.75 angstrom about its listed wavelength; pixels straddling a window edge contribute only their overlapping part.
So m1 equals 3.79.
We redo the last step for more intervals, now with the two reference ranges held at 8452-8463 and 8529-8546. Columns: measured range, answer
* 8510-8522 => 0.9 angstrom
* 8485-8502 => 2.6 angstrom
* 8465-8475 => -0.3 angstrom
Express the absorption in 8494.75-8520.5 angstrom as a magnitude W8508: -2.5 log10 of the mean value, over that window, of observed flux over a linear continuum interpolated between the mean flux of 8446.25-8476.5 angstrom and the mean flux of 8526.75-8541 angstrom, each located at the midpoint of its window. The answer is 0.17 mag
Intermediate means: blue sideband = 21.8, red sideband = 21.5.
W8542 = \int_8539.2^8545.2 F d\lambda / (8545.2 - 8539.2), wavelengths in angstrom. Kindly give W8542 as 21.8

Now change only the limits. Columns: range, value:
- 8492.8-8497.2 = 17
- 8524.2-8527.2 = 20.5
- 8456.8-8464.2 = 21.7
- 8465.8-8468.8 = 23.5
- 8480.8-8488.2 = 20.9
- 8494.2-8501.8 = 17.2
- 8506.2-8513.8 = 18.4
